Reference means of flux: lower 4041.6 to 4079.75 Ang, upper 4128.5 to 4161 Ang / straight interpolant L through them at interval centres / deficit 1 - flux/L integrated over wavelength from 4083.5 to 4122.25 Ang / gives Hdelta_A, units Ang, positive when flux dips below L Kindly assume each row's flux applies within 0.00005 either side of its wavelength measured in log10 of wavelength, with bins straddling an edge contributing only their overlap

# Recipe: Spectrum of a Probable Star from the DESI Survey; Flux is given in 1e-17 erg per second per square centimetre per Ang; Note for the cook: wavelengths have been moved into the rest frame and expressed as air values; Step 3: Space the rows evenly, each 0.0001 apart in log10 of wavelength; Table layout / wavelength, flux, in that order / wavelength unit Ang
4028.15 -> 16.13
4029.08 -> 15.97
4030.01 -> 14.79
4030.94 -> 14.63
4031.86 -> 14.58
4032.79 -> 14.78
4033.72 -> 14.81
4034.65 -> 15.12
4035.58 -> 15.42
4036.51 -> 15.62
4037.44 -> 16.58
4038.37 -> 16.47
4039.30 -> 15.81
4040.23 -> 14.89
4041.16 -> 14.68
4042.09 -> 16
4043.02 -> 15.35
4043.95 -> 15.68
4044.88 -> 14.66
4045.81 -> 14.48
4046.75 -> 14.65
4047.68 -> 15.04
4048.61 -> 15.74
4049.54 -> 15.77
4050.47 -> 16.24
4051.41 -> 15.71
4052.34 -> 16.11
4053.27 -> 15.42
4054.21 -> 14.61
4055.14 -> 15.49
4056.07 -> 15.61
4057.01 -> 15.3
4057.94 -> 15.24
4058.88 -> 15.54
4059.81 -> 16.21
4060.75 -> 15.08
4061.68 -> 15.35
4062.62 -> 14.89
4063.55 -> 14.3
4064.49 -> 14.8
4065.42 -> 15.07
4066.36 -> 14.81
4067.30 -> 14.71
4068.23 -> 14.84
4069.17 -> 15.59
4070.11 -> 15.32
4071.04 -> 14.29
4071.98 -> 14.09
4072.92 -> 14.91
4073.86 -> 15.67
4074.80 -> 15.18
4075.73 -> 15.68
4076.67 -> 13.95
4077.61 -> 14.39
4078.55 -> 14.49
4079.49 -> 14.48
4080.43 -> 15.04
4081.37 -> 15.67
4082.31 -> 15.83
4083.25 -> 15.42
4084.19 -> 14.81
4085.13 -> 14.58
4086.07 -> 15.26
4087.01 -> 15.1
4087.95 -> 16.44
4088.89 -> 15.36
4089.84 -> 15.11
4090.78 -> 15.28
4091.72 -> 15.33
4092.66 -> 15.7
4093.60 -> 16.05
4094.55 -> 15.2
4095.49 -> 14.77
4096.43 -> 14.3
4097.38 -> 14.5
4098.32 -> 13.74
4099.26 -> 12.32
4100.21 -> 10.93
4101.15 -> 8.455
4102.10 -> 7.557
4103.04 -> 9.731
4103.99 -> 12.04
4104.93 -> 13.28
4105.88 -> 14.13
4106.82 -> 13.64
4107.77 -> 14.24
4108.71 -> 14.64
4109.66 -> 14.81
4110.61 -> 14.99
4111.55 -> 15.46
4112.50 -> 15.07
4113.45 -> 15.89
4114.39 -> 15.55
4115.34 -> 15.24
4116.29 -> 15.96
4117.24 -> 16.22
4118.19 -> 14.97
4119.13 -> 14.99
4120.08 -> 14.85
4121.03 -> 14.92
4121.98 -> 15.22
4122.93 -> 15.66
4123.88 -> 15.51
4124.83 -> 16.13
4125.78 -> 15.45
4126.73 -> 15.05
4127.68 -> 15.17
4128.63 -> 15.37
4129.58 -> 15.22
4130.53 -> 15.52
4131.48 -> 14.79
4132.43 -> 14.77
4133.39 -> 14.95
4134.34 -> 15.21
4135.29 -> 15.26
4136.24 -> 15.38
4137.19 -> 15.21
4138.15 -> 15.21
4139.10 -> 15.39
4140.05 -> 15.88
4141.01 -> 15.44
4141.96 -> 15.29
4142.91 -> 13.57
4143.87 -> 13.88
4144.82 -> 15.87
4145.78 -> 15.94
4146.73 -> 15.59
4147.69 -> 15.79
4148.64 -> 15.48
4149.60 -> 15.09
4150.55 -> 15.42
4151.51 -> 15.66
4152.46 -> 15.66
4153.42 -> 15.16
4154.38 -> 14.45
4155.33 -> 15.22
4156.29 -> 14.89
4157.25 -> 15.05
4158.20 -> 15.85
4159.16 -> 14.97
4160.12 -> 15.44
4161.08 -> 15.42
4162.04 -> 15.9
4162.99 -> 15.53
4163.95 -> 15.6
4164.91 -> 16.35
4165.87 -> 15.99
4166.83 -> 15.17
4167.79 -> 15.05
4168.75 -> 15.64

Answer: 2.2 Ang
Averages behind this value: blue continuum 15.1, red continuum 15.2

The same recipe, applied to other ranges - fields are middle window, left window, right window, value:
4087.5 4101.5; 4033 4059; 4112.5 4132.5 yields 1.0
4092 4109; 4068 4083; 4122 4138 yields 2.3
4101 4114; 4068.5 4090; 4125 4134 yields 1.6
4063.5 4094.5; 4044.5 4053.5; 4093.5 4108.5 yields -2.8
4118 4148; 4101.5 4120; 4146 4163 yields -1.0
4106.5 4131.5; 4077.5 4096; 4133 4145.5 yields -0.1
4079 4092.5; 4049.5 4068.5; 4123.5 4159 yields 0.0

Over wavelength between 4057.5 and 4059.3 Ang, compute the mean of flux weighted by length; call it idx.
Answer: 15.3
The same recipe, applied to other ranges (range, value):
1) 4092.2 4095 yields 15.6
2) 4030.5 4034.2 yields 14.7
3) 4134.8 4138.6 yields 15.3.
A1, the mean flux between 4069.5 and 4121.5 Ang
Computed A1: 14.5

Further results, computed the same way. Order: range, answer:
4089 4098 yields 15.1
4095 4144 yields 14.5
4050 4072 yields 15.2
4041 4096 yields 15.2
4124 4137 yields 15.3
